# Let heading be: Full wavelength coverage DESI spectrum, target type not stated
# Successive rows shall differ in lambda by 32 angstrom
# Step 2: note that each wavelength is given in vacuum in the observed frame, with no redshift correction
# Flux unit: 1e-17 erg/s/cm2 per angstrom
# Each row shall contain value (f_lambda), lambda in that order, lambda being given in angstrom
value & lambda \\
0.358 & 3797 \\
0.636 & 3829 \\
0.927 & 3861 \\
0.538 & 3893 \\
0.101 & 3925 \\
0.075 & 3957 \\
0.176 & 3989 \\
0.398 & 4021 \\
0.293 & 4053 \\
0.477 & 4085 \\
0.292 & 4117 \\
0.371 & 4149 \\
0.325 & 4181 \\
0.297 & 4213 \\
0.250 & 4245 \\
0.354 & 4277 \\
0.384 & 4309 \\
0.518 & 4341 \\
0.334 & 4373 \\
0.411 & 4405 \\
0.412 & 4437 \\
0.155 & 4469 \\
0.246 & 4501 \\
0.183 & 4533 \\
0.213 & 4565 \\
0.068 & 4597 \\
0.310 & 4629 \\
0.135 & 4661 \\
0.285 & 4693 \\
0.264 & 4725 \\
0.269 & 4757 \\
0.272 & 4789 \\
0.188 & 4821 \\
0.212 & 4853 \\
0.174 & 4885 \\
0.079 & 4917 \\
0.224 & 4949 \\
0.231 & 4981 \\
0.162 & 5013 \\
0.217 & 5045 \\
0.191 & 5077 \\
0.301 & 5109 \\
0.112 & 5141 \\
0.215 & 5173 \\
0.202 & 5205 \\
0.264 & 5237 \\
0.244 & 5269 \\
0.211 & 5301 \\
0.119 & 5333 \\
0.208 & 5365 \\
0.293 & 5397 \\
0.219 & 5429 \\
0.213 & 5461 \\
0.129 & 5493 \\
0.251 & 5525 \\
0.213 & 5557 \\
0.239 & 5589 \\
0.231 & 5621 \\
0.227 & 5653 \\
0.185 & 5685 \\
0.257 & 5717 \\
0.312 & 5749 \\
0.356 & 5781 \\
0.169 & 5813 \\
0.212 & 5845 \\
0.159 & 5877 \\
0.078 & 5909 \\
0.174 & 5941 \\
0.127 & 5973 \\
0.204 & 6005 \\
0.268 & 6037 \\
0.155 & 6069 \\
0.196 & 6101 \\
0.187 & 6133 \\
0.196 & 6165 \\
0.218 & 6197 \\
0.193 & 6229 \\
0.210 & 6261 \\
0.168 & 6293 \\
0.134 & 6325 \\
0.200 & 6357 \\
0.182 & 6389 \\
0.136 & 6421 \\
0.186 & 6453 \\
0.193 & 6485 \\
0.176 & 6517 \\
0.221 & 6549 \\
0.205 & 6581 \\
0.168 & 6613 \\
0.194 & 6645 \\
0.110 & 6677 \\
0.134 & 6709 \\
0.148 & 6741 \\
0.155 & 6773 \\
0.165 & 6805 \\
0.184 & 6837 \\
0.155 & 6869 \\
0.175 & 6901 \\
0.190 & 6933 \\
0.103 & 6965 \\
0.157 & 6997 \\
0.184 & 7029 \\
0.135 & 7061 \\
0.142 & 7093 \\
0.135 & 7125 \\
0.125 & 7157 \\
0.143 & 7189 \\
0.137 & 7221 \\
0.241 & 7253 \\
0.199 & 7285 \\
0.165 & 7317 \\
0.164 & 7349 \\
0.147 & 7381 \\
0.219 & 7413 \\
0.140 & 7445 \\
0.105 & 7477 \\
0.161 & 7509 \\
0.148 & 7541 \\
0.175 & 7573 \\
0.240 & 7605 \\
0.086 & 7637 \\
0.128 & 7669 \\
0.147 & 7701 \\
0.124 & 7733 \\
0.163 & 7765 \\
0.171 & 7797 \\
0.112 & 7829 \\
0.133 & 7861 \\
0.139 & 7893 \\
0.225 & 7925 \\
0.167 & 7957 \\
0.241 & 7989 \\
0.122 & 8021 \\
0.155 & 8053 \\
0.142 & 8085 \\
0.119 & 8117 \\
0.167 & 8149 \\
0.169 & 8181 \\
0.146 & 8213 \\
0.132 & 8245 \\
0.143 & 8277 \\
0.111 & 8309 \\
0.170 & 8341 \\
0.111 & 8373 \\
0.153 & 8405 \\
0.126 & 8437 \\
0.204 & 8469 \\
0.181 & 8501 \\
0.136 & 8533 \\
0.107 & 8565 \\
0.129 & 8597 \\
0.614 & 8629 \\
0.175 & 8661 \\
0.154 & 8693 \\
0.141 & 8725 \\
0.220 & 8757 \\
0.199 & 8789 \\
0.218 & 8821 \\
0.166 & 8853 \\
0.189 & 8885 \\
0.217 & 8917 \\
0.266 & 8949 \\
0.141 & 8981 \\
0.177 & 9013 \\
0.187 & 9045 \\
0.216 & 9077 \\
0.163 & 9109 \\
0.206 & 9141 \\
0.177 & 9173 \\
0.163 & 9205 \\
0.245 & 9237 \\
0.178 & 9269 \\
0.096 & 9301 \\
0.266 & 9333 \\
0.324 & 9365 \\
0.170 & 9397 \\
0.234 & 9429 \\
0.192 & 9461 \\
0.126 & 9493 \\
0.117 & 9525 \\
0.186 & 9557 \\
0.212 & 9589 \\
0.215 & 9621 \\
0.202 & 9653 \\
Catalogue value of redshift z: 1.31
